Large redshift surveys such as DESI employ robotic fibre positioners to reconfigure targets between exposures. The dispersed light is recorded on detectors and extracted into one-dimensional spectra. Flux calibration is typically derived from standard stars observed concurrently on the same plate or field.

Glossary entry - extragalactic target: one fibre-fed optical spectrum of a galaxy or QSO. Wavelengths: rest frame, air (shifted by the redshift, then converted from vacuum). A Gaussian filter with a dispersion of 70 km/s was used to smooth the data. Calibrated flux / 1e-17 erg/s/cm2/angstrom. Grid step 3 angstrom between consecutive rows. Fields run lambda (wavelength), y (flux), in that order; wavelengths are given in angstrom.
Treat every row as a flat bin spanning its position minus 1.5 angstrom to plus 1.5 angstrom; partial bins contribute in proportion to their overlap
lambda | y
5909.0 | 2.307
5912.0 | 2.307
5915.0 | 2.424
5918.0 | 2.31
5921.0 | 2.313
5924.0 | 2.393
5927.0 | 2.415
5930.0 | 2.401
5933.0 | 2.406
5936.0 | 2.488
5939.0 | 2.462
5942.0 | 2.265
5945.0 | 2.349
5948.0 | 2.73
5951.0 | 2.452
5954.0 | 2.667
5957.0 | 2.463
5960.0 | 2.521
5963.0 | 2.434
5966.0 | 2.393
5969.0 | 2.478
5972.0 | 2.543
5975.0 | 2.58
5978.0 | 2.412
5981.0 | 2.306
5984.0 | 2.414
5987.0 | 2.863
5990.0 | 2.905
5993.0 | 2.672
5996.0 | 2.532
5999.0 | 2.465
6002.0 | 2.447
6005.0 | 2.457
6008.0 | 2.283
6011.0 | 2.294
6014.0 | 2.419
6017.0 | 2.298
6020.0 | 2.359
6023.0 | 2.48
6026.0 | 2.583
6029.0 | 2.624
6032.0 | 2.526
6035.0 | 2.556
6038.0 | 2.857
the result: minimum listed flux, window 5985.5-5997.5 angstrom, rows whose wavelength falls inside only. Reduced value 2.532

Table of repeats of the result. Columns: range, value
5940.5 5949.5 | 2.265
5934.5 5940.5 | 2.462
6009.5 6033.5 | 2.294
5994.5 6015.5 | 2.283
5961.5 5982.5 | 2.306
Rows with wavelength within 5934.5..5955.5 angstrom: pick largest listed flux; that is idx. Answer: 2.73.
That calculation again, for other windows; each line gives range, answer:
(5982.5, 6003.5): 2.905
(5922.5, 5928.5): 2.415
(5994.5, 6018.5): 2.532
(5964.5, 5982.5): 2.58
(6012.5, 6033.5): 2.624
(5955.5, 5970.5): 2.521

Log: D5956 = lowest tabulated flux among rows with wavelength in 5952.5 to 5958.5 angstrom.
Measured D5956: 2.463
